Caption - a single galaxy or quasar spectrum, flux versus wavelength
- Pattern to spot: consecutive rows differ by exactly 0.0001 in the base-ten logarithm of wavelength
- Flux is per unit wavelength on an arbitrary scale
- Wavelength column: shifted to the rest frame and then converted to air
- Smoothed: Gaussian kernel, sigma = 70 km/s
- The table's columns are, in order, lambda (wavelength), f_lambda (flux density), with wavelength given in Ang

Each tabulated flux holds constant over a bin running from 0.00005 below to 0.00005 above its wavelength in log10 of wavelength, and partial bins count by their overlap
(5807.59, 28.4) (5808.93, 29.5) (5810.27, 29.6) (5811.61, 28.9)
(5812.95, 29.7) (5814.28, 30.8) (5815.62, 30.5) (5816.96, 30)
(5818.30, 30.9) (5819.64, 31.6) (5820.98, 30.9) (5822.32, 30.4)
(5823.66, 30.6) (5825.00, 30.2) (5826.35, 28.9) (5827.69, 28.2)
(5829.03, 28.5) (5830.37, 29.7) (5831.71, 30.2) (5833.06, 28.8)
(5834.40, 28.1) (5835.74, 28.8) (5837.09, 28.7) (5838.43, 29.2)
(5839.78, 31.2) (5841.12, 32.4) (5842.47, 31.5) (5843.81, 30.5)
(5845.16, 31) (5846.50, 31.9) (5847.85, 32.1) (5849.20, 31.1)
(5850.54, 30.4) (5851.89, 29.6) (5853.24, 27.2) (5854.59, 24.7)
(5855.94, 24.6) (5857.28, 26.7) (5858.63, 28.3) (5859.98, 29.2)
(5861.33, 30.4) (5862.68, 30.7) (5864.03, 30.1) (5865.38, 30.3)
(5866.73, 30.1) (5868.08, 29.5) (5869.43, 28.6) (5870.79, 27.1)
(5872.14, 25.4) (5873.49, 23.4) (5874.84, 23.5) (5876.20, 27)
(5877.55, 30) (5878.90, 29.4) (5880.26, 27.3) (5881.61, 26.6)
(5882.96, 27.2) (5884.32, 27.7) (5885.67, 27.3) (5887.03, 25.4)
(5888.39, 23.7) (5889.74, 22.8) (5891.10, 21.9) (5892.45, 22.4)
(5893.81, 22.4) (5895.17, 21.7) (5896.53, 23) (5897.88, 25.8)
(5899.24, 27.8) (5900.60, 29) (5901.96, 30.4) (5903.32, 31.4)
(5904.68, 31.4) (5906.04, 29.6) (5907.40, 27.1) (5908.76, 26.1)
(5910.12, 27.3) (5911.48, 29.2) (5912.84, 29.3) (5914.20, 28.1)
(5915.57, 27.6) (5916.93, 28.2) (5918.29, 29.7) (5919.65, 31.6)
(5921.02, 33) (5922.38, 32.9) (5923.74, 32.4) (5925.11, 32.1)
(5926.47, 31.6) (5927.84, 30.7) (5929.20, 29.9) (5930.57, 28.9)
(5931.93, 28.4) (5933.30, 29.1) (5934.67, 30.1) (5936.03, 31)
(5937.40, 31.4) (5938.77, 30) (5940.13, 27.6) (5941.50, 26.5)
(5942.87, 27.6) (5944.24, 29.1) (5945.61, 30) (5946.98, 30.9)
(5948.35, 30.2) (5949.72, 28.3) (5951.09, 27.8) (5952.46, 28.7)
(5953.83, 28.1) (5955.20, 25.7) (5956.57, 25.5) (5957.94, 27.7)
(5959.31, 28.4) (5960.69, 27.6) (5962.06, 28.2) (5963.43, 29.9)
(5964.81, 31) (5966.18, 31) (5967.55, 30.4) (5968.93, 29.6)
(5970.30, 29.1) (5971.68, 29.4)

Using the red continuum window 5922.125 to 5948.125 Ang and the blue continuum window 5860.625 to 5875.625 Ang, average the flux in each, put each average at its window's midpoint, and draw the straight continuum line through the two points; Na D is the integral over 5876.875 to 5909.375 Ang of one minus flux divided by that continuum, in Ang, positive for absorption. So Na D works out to 2.5 Ang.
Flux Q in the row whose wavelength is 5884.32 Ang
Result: 27.7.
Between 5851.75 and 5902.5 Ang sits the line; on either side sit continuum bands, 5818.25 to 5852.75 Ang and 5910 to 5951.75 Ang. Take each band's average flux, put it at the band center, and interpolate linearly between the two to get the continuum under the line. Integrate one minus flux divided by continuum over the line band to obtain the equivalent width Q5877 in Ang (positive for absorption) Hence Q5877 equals 5.5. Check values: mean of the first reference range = 30.2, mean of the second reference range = 29.7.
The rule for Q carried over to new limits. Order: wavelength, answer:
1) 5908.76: 26.1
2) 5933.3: 29.1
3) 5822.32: 30.4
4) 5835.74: 28.8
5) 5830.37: 29.7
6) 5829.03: 28.5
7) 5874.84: 23.5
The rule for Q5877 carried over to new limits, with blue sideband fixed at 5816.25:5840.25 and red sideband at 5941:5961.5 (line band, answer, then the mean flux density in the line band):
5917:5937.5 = -1.66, 30.8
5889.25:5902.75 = 1.89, 24.8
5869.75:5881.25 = 0.95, 26.7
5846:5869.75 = 0.11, 29.2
